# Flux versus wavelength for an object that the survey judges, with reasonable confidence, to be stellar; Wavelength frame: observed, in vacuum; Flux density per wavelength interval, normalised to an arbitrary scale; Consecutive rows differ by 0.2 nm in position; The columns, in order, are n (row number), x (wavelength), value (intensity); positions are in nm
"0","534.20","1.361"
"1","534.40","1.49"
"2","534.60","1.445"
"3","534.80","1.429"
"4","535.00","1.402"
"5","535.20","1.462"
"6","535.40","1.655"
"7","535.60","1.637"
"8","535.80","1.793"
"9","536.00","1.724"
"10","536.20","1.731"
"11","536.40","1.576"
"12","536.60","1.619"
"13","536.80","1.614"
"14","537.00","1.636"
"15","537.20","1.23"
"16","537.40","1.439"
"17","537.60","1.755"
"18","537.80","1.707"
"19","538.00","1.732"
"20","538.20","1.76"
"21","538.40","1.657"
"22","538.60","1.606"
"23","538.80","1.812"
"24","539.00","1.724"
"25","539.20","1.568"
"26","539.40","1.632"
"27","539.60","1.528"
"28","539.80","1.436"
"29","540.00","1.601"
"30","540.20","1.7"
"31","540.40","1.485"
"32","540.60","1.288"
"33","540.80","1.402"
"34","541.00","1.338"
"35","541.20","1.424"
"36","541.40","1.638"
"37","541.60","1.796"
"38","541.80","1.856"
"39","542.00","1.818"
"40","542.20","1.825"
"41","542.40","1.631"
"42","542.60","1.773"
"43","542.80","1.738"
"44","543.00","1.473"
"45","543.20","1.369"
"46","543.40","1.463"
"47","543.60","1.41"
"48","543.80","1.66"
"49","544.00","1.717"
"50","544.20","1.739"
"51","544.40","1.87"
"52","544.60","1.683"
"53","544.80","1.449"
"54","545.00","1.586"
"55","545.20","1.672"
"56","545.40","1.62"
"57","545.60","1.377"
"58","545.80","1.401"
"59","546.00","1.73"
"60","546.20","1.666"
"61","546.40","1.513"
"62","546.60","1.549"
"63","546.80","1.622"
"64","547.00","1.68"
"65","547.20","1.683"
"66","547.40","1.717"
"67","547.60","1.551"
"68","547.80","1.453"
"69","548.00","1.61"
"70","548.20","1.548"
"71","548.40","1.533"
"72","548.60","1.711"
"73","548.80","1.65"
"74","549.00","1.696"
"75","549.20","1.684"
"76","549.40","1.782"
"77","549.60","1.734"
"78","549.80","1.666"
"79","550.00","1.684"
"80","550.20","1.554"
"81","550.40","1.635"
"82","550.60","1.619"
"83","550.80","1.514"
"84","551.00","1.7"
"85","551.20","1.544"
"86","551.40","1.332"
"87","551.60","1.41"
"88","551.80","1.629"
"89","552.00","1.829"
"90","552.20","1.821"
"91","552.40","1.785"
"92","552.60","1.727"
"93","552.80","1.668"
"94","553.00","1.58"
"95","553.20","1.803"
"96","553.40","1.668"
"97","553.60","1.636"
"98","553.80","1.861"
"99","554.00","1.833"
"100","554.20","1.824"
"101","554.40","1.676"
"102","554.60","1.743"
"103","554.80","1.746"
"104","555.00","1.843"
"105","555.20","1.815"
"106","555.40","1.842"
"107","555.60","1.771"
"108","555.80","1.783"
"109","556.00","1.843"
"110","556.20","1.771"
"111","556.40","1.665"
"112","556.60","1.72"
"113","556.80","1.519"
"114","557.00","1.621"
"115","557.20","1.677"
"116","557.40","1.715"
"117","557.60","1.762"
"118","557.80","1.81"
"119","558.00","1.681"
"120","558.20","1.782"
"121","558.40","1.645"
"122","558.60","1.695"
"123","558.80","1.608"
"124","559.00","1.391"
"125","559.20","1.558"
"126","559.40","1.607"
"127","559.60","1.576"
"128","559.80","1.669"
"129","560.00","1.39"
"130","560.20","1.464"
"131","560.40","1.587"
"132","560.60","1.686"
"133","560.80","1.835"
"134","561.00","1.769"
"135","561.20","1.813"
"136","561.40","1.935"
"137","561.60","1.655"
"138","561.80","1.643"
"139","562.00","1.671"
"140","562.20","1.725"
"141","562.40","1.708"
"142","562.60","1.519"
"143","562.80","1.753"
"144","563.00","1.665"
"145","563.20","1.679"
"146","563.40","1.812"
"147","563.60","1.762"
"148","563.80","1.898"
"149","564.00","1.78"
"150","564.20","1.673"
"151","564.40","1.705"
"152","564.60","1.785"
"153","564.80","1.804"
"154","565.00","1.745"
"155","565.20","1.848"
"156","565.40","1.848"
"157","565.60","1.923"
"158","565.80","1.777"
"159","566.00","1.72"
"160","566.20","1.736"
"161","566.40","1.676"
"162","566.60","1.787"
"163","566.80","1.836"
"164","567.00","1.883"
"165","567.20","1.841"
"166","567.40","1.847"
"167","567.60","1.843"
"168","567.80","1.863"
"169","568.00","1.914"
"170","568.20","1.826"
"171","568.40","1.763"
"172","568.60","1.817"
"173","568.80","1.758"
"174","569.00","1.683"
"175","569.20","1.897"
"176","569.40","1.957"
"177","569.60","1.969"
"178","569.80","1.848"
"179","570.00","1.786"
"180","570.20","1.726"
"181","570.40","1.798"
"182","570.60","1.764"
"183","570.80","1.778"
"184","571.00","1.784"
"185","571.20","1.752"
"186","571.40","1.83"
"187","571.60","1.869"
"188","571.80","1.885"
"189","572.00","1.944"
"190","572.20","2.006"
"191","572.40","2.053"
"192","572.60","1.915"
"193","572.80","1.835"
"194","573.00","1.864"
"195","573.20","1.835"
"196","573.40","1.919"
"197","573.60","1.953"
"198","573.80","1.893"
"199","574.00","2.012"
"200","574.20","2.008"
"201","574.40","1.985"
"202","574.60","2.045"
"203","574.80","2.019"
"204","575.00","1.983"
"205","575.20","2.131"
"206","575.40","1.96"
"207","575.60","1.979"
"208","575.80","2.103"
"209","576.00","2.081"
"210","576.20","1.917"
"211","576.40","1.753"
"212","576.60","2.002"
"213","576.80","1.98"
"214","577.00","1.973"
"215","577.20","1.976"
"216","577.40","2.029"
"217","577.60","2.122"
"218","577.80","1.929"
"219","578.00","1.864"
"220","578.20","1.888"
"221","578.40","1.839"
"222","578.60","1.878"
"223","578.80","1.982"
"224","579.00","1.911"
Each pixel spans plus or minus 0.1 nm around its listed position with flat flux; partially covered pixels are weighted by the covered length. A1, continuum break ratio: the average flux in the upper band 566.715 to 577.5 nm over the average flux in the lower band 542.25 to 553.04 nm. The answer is 1.2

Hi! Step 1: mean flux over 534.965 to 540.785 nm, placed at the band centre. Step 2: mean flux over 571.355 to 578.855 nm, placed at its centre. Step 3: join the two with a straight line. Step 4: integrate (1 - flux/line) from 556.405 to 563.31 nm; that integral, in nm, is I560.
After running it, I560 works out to 0.562 nm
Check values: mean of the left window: 1.6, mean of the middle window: 1.66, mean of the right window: 1.95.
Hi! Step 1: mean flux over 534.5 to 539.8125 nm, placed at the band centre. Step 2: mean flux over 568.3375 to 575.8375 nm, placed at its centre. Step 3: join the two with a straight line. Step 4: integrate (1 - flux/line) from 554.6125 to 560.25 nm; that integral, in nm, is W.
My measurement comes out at 0.30 nm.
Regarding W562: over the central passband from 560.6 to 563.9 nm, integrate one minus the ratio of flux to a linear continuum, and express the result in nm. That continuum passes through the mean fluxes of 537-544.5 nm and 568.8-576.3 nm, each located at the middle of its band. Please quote 0.14 nm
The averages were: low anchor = 1.61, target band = 1.74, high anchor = 1.91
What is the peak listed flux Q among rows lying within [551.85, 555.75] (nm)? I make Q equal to 1.861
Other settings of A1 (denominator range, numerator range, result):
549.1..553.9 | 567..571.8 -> 1.10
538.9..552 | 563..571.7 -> 1.12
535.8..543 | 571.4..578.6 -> 1.20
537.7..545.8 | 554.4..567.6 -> 1.07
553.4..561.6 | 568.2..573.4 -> 1.08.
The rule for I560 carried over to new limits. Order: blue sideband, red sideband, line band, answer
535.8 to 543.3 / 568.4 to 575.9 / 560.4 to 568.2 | 0.26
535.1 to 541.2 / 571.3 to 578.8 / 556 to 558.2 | 0.09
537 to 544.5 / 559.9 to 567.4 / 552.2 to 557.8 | -0.16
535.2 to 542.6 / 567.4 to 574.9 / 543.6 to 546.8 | 0.12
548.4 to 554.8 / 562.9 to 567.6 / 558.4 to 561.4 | 0.20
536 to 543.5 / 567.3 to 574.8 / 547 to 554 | 0.20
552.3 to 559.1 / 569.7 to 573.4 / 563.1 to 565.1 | 0.03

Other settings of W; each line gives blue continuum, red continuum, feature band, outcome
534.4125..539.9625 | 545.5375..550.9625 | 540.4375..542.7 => -0.01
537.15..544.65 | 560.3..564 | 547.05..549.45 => 0.03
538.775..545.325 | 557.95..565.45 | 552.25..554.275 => -0.10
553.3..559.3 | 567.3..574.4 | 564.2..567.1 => 0.04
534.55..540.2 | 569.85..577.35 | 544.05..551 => 0.29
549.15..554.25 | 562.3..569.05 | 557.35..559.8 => 0.10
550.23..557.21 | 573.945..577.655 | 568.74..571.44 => 0.16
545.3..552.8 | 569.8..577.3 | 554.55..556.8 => -0.08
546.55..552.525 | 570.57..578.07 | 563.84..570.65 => 0.17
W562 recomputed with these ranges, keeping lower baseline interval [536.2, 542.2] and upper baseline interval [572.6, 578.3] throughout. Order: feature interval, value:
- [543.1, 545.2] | 0.07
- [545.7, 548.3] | 0.14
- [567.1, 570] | 0.08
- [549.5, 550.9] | 0.07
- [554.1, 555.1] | 0.00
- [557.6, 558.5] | 0.03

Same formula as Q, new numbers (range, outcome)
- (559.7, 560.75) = 1.686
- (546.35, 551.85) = 1.782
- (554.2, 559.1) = 1.843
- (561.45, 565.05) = 1.898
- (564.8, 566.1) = 1.923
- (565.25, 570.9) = 1.969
